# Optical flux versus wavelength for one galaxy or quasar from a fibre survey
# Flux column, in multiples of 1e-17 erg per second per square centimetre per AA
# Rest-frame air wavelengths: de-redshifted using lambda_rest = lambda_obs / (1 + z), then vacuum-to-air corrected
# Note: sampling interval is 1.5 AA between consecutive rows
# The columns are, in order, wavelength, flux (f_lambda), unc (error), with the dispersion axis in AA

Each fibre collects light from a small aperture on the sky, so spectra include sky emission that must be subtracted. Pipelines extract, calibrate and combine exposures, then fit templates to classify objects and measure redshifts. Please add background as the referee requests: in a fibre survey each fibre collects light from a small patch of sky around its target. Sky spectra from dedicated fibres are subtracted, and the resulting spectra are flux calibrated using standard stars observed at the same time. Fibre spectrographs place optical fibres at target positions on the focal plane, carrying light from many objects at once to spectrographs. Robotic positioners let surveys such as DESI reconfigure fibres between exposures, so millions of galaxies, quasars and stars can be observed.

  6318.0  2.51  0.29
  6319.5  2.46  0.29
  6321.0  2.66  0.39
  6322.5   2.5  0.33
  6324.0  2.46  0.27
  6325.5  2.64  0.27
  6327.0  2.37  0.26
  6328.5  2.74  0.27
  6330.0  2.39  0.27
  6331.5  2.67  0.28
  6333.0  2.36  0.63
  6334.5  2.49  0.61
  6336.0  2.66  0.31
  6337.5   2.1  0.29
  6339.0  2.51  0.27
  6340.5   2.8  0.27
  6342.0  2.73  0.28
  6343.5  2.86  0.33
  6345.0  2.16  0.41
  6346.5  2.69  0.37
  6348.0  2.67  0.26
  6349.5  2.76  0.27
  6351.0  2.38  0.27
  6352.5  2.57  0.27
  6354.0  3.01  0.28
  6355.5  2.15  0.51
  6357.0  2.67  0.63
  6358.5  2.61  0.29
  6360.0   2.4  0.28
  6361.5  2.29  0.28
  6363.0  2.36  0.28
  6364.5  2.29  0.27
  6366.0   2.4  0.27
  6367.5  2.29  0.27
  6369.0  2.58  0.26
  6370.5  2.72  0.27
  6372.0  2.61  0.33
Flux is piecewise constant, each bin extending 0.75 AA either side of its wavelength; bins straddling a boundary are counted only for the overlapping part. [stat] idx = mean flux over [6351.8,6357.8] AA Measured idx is 2.6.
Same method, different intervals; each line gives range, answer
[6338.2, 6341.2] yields 2.64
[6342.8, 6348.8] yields 2.59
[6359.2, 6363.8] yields 2.35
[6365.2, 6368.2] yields 2.35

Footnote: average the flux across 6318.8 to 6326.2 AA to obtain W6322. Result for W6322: 2.54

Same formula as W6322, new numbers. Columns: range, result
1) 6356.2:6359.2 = 2.63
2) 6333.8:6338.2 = 2.42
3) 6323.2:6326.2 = 2.55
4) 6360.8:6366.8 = 2.33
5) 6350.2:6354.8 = 2.65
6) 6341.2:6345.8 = 2.59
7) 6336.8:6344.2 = 2.6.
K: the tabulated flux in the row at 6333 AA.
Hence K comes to 2.36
